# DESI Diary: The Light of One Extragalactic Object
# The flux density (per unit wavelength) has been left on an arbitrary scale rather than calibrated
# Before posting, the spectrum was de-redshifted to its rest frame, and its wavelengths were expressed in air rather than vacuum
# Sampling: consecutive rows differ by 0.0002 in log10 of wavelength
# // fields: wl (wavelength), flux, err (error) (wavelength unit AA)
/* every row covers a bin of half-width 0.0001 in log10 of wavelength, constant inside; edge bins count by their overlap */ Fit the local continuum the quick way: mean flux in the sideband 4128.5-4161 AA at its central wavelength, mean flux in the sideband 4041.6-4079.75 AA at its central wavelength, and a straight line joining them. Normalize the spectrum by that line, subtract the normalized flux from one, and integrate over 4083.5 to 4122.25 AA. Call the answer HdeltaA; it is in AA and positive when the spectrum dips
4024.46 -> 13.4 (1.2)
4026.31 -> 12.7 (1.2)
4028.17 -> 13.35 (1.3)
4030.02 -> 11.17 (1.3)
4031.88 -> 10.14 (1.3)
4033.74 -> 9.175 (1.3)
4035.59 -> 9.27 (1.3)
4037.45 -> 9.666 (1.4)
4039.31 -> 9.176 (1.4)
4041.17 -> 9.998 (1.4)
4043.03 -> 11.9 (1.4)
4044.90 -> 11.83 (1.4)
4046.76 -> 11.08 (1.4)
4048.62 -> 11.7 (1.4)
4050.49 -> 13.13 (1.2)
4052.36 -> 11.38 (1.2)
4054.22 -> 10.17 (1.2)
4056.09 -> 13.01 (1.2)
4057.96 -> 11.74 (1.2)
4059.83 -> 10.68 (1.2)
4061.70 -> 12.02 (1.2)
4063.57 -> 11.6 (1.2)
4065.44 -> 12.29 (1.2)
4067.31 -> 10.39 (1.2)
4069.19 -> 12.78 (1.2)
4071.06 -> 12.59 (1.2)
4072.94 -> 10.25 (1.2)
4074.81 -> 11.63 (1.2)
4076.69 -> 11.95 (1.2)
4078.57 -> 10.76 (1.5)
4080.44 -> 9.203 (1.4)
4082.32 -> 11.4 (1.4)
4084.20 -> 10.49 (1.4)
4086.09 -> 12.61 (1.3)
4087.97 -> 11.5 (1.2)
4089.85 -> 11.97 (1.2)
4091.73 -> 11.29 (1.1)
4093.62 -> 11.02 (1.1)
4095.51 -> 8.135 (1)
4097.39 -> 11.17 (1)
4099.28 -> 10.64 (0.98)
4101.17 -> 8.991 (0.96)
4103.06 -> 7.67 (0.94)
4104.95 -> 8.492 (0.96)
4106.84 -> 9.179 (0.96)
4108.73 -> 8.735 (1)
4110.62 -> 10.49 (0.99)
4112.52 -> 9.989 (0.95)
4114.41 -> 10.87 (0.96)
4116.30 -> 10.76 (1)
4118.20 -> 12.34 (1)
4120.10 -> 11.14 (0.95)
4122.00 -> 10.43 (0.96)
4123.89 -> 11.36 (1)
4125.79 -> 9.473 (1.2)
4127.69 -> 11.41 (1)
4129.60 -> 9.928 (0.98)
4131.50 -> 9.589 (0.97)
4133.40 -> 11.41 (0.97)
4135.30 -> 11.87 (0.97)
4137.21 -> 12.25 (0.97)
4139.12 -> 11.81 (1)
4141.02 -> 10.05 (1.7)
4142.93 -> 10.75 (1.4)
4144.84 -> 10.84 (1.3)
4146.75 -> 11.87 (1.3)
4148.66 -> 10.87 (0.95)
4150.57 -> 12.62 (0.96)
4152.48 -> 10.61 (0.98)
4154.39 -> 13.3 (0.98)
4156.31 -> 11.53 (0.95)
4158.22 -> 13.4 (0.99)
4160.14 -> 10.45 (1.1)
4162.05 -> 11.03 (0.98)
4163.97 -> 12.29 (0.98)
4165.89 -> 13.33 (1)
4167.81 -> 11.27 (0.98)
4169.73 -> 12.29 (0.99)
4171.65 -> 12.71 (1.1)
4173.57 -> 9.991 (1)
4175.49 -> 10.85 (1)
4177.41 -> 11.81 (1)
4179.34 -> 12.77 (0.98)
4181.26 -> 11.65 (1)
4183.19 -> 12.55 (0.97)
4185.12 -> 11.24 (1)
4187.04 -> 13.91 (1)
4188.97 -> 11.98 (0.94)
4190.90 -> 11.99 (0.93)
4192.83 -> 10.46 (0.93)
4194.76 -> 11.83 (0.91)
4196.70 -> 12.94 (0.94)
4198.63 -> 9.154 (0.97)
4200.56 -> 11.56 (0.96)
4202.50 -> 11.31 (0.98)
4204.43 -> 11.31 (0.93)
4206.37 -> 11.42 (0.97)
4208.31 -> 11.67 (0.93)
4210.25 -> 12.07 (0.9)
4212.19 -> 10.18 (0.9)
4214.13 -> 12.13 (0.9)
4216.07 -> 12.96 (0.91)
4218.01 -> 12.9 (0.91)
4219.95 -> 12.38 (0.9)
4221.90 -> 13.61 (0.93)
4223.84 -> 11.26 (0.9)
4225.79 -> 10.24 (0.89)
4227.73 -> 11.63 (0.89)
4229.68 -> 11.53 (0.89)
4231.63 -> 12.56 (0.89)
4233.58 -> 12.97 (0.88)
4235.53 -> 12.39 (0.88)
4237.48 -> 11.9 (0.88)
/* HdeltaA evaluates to 3.7 AA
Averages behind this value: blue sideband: 11.6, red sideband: 11.4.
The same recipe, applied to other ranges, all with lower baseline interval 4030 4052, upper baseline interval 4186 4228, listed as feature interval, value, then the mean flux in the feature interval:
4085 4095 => -0.5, 11.5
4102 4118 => 2.1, 9.65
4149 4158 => -0.5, 12.1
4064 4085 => -0.7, 11.3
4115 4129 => 0.3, 11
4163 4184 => -0.7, 11.9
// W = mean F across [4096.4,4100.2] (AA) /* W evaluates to 10.9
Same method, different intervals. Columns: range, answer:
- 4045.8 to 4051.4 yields 12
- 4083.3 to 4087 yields 11.5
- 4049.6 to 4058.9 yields 11.9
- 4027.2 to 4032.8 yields 11.6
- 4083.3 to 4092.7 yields 11.6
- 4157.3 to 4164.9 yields 11.8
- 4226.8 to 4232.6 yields 11.9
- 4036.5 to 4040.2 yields 9.42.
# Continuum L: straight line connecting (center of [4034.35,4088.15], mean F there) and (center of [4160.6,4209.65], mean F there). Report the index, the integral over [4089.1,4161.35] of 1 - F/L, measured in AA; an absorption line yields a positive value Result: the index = 4.6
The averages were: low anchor 11.2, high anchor 11.7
